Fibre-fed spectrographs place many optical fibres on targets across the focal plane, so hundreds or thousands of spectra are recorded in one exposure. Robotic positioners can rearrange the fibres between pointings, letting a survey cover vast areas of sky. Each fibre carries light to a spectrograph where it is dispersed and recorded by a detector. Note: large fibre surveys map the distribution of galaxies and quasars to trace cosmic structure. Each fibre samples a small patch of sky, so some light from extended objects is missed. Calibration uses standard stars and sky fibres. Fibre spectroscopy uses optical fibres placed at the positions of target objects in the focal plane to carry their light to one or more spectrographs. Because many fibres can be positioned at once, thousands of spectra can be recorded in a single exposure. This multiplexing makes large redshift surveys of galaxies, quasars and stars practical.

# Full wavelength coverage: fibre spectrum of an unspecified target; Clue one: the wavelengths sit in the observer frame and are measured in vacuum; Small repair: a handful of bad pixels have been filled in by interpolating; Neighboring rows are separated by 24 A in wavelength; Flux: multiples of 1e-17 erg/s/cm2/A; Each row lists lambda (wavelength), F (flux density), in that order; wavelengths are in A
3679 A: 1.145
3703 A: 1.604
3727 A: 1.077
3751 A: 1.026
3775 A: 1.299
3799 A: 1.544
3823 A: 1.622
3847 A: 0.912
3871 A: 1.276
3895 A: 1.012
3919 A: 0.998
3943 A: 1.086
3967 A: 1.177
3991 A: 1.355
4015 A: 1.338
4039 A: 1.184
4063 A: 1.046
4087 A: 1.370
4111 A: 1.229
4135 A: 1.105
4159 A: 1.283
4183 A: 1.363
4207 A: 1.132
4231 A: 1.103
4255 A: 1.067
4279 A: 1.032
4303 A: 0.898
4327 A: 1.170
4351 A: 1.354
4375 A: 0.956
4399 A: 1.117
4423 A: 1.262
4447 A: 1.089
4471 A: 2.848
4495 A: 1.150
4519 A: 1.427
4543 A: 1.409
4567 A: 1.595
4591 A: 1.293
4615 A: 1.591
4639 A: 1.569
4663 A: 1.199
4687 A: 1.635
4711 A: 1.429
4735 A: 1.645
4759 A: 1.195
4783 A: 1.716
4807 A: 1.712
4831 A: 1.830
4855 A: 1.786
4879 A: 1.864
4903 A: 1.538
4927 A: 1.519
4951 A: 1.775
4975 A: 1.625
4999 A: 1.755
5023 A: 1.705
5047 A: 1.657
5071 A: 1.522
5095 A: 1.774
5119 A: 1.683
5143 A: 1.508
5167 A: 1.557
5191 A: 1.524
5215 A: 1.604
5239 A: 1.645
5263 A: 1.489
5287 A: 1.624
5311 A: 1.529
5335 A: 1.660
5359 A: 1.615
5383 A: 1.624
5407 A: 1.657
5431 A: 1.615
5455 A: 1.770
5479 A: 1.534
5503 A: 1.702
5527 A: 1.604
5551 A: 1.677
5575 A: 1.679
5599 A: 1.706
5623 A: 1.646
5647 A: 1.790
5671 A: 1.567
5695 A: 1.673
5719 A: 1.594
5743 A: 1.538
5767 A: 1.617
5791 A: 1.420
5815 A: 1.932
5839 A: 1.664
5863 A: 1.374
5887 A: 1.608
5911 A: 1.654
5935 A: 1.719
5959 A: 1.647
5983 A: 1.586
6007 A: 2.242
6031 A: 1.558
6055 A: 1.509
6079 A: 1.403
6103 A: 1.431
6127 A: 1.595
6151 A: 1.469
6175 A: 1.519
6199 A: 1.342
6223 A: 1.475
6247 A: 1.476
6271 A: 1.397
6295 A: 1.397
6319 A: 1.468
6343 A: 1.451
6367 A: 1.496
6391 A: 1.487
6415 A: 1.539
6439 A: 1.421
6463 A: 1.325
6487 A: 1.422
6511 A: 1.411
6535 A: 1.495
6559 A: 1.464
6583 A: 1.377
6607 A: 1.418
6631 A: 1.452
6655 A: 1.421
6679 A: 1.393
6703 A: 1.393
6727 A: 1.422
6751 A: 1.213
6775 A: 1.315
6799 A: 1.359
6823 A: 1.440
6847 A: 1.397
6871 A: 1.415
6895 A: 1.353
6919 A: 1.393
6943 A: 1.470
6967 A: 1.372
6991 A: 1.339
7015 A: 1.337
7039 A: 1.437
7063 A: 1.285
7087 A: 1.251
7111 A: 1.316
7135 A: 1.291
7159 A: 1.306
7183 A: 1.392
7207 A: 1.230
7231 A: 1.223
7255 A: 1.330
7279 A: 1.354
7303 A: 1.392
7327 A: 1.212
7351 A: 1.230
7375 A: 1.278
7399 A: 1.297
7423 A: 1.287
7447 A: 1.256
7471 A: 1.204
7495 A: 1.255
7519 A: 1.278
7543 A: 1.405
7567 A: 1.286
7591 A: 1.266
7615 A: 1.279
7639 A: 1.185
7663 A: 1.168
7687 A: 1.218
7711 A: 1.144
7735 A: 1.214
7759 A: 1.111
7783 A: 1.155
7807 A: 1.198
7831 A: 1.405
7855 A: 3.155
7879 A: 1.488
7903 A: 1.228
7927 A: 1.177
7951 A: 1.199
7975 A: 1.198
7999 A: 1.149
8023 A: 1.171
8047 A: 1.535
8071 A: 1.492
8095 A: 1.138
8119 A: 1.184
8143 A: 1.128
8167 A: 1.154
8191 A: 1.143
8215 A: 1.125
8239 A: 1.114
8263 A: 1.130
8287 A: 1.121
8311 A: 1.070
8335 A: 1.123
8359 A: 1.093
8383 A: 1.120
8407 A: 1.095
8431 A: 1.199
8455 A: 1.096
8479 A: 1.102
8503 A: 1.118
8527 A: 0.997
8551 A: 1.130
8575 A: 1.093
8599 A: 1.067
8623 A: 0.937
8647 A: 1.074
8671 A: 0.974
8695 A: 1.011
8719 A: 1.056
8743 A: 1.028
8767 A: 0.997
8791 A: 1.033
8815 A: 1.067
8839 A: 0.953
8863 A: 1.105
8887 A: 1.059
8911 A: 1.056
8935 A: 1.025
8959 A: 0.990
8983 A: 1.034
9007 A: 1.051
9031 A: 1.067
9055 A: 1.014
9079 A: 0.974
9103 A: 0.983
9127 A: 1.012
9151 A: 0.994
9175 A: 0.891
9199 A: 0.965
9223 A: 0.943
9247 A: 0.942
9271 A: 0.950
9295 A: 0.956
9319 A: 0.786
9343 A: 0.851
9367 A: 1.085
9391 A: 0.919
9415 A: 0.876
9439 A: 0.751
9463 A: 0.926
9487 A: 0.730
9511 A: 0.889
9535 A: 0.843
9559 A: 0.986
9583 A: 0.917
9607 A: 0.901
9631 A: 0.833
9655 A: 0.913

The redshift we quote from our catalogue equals 0.197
